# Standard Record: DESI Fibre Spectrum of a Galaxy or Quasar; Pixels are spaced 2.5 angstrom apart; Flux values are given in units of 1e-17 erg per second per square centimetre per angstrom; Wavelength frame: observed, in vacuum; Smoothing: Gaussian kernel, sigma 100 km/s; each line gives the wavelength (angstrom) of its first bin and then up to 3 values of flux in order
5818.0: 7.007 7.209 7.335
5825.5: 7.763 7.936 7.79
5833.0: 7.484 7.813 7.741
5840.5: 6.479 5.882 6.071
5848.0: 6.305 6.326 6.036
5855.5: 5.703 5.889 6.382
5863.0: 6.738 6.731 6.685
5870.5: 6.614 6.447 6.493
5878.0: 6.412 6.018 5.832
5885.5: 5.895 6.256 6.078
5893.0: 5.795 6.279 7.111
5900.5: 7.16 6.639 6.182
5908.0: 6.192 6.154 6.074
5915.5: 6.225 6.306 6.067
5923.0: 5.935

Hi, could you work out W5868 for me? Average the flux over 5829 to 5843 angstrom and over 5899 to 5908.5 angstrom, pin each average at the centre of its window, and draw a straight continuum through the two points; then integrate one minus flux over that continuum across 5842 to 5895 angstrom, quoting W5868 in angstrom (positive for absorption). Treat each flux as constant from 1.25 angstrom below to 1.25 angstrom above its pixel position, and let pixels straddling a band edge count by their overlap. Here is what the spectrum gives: 5.7 angstrom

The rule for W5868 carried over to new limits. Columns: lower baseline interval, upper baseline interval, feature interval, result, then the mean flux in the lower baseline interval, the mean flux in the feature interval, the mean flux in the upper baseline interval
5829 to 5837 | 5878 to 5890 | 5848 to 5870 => 1.69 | 7.7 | 6.32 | 6.05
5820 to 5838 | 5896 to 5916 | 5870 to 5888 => 1.71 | 7.64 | 6.23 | 6.47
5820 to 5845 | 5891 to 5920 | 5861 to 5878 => 0.59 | 7.31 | 6.59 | 6.36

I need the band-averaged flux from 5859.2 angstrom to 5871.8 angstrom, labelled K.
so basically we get 6.63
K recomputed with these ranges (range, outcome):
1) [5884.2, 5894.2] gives 6.01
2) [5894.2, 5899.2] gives 6.68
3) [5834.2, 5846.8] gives 6.8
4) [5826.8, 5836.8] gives 7.75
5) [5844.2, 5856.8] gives 6.09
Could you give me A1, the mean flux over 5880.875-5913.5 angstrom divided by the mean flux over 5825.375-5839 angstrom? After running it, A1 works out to 0.81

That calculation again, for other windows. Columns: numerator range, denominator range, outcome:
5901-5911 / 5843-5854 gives 1.03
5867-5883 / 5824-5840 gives 0.83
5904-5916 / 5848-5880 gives 0.97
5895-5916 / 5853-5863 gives 1.06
